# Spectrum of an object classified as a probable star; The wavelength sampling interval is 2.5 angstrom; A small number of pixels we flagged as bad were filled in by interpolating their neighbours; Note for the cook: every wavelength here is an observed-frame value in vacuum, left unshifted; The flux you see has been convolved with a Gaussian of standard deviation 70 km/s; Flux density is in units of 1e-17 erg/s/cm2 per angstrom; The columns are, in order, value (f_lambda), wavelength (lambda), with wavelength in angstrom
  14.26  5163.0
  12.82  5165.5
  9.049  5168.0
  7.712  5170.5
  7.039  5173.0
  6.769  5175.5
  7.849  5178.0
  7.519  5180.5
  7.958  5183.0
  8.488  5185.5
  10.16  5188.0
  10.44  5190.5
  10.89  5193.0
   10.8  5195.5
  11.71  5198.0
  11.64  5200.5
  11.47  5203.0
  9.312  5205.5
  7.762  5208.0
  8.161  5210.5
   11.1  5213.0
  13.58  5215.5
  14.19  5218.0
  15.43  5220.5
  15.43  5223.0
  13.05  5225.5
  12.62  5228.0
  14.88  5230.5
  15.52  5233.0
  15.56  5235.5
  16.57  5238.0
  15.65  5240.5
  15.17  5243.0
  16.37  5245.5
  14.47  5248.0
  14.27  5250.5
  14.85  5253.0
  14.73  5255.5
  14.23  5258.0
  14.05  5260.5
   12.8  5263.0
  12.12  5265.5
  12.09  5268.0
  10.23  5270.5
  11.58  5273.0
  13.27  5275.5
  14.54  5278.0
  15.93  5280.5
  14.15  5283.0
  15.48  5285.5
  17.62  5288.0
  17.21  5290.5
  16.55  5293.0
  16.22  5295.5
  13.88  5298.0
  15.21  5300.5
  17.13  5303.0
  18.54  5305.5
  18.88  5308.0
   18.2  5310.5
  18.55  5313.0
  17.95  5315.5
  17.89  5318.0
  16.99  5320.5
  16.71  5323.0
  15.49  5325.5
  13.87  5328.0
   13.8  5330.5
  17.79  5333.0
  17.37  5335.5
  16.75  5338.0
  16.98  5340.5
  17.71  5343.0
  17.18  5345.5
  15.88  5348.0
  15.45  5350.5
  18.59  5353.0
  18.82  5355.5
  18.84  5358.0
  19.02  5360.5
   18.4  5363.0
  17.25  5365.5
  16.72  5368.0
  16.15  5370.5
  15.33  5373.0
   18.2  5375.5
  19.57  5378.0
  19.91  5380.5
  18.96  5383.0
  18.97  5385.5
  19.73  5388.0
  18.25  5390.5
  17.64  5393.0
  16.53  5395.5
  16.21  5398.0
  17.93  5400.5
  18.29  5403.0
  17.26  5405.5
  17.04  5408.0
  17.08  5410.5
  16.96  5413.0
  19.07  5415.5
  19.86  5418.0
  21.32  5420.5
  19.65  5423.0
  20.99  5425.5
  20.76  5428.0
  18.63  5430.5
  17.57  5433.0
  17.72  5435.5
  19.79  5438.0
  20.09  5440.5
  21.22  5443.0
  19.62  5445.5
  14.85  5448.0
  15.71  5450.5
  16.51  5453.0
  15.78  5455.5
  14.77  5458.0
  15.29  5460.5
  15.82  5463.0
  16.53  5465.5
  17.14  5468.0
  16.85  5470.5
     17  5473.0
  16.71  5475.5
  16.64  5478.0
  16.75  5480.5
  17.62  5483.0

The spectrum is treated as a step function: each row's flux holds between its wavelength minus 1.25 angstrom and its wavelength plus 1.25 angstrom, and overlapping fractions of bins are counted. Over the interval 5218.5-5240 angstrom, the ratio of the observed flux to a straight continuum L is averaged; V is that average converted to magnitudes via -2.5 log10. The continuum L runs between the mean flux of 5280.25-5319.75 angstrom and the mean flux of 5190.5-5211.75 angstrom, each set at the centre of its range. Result -0.223 mag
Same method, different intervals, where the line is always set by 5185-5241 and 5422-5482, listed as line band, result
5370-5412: -0.10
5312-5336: -0.13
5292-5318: -0.19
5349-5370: -0.15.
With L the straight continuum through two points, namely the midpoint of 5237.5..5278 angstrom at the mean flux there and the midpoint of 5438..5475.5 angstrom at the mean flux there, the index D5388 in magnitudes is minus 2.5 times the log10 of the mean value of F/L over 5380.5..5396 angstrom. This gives -0.17 mag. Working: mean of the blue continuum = 13.9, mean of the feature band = 18.6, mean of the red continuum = 17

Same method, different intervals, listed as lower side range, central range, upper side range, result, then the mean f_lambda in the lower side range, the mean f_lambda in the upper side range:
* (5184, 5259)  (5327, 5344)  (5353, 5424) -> 0.012 mag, 12.9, 18.2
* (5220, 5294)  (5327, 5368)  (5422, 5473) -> -0.069 mag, 14.5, 17.7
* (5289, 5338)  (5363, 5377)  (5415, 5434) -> 0.084 mag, 16.8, 19.8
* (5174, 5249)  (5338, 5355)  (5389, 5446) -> -0.043 mag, 12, 18.7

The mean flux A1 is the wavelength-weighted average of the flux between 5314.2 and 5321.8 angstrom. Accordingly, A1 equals 17.6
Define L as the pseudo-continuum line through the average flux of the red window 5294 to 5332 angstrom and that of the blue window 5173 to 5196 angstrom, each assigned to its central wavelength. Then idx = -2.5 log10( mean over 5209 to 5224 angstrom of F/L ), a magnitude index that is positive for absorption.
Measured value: -0.19 mag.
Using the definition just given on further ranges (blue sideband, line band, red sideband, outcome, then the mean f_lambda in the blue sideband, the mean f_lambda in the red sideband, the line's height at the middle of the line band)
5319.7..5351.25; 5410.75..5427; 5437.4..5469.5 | -0.16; 16.3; 17.1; 16.9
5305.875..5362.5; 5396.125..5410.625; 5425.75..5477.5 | 0.01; 17.3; 17.5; 17.4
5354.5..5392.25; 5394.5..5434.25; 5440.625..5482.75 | -0.05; 18.3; 16.8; 17.6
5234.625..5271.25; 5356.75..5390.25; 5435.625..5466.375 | -0.14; 14.3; 17.2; 16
